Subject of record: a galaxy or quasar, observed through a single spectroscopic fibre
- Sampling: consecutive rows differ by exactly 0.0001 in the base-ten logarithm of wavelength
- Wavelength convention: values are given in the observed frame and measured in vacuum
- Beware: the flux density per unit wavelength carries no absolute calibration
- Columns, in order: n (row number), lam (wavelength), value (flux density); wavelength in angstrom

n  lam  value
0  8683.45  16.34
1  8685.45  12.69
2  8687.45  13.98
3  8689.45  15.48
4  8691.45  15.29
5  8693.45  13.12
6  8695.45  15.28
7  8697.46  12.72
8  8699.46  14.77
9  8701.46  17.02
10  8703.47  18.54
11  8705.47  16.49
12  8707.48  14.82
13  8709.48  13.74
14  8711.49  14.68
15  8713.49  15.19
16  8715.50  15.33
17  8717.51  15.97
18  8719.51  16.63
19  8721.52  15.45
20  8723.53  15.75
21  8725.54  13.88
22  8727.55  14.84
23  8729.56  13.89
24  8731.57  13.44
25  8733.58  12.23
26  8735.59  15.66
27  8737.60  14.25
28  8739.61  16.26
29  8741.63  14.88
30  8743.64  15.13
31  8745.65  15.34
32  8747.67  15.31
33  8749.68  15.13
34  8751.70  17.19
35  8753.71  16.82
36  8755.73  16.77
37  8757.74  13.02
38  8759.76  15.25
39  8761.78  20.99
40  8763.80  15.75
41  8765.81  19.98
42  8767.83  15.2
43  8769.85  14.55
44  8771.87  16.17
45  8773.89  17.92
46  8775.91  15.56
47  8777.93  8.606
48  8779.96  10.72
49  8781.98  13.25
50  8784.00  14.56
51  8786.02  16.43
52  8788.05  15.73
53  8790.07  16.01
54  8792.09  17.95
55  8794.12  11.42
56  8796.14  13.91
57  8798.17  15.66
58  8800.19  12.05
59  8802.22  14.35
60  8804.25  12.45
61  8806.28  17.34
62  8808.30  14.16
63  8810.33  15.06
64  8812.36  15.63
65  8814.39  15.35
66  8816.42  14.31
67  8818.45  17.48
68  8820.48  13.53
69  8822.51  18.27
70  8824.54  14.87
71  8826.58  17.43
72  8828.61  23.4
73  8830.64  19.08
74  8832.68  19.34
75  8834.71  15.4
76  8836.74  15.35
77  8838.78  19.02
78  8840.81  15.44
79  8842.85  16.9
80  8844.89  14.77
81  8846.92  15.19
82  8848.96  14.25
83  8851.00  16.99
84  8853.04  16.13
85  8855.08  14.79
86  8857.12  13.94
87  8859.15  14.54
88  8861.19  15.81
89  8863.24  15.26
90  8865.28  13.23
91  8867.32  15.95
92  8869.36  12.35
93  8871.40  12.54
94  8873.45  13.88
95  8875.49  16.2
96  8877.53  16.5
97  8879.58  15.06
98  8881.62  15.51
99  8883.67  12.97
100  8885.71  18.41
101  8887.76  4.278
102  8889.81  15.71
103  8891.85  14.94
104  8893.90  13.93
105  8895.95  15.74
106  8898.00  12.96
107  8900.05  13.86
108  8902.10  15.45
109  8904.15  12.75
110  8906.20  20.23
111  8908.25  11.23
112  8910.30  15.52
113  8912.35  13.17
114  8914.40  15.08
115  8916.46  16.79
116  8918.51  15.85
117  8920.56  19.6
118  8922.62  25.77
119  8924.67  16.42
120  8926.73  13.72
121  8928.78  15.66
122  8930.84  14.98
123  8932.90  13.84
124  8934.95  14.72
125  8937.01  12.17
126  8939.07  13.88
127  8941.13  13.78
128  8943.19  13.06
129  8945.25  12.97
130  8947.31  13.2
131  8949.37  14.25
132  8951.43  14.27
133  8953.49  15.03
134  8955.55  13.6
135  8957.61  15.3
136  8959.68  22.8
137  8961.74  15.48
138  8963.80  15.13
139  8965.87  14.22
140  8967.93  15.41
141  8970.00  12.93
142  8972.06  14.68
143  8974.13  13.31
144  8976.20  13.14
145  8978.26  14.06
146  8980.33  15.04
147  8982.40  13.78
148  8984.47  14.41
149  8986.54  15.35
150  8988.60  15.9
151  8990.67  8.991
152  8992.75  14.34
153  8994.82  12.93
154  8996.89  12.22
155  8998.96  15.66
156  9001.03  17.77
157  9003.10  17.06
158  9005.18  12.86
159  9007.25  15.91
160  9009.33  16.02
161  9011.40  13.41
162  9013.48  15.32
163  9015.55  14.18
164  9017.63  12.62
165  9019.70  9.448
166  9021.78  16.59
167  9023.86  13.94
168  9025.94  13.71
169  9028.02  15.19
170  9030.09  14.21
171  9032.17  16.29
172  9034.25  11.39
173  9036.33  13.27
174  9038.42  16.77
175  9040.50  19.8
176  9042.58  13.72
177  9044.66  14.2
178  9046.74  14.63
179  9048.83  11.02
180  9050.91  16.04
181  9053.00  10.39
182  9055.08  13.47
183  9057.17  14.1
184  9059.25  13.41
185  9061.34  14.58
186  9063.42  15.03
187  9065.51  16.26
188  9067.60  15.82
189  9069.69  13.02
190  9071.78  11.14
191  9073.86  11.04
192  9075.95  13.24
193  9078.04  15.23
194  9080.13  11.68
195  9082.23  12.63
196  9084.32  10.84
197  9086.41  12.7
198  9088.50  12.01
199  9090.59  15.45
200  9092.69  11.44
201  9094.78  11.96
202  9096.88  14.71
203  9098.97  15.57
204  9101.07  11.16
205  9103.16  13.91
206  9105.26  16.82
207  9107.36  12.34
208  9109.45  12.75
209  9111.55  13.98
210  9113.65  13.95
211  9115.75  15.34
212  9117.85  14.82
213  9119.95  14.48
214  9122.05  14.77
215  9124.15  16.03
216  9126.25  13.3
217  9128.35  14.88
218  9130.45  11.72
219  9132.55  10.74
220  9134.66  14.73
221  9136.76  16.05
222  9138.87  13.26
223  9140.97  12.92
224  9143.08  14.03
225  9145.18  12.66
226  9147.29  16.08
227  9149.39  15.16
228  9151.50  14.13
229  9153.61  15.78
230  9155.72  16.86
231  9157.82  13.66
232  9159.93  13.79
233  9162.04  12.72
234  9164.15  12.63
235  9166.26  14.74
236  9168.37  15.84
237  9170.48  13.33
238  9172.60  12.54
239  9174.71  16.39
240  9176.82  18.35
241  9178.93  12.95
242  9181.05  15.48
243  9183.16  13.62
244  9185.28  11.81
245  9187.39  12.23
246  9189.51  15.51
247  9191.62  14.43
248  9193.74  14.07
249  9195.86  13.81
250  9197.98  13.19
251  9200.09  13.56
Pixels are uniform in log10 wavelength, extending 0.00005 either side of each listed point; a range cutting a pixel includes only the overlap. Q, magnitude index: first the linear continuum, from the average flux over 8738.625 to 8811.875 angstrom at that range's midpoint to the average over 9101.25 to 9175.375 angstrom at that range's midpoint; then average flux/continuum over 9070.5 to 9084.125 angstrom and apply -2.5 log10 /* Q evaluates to 0.157 mag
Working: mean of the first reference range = 15.2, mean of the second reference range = 14.2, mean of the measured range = 12.4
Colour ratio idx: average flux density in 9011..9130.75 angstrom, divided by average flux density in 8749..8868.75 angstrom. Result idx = 0.9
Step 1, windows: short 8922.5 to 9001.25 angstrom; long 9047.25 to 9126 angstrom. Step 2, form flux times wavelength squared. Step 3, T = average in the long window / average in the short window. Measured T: 0.96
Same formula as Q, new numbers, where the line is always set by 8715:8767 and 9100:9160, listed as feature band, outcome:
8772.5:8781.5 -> 0.16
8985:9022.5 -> 0.03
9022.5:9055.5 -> 0.01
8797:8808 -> 0.07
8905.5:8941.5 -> -0.05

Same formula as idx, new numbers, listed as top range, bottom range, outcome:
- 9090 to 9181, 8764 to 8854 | 0.91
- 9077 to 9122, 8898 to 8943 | 0.88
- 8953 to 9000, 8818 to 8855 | 0.87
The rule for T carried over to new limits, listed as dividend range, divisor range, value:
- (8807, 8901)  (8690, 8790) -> 1.03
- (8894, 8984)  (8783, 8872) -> 0.99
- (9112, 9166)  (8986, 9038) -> 1.03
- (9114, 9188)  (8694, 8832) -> 1.01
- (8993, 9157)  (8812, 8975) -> 0.96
